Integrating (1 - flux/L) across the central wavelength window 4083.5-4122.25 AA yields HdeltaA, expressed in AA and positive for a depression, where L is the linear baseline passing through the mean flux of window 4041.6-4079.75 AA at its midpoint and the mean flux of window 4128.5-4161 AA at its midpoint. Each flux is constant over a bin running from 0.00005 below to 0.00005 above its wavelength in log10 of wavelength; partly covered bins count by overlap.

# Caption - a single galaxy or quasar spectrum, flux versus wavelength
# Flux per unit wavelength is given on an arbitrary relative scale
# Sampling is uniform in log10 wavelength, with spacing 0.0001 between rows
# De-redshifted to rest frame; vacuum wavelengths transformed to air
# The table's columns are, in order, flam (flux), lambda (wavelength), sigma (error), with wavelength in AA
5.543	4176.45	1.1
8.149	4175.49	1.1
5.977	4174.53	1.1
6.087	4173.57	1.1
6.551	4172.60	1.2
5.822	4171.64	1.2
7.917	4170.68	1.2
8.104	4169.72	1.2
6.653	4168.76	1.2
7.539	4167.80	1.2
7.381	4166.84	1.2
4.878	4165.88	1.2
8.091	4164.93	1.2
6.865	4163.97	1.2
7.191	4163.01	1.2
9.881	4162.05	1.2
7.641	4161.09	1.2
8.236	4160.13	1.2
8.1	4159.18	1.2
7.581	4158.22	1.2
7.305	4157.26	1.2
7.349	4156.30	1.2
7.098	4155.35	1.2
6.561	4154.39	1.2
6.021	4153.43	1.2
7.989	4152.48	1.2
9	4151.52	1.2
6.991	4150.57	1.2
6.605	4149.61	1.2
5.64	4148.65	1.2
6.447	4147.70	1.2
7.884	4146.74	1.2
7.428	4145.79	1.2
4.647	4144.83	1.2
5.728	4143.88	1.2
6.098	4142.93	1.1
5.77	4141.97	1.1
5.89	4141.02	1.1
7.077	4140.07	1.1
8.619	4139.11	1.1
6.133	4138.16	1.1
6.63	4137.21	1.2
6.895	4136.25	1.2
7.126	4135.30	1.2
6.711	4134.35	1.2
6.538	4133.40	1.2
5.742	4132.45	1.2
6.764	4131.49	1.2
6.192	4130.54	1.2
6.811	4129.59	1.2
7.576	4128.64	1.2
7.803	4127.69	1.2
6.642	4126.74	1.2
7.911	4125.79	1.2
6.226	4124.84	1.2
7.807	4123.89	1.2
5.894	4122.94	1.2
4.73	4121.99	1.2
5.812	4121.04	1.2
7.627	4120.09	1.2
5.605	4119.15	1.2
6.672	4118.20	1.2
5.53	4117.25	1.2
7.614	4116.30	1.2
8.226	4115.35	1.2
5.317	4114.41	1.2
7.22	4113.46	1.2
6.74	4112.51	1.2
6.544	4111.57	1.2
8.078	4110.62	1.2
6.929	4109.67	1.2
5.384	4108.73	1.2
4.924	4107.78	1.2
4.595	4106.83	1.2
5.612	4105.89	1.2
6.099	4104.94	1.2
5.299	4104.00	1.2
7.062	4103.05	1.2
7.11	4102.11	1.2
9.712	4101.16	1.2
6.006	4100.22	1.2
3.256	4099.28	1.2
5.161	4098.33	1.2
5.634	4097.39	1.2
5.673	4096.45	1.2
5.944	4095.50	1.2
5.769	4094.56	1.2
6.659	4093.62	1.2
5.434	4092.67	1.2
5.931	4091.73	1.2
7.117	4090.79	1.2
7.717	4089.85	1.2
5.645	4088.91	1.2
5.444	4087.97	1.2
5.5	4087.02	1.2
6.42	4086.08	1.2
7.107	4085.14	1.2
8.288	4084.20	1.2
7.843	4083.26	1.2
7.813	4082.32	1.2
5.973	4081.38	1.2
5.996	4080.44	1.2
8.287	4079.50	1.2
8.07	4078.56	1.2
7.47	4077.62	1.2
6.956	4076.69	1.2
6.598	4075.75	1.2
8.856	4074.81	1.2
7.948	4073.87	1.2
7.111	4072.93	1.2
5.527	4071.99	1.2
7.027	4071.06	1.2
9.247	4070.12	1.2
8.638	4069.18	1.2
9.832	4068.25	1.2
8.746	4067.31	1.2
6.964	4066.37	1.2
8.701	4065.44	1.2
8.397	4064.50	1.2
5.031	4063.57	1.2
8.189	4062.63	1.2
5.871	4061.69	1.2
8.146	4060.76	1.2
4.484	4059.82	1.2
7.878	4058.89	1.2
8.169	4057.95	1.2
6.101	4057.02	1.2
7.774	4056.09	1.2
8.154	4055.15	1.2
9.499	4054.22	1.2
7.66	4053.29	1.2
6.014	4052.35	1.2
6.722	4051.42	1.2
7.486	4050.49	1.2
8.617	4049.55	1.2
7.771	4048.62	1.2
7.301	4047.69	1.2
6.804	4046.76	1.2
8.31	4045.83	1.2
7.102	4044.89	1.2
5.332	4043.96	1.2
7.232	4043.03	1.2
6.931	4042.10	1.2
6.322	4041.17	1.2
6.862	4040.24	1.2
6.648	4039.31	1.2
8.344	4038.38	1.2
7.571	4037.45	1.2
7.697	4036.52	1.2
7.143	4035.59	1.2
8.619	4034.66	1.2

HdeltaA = 4.75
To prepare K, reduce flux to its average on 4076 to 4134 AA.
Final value 6.52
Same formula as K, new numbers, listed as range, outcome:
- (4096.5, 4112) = 6.08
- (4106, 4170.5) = 6.82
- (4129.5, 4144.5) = 6.52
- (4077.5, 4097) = 6.65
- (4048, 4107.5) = 6.97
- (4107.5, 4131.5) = 6.65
